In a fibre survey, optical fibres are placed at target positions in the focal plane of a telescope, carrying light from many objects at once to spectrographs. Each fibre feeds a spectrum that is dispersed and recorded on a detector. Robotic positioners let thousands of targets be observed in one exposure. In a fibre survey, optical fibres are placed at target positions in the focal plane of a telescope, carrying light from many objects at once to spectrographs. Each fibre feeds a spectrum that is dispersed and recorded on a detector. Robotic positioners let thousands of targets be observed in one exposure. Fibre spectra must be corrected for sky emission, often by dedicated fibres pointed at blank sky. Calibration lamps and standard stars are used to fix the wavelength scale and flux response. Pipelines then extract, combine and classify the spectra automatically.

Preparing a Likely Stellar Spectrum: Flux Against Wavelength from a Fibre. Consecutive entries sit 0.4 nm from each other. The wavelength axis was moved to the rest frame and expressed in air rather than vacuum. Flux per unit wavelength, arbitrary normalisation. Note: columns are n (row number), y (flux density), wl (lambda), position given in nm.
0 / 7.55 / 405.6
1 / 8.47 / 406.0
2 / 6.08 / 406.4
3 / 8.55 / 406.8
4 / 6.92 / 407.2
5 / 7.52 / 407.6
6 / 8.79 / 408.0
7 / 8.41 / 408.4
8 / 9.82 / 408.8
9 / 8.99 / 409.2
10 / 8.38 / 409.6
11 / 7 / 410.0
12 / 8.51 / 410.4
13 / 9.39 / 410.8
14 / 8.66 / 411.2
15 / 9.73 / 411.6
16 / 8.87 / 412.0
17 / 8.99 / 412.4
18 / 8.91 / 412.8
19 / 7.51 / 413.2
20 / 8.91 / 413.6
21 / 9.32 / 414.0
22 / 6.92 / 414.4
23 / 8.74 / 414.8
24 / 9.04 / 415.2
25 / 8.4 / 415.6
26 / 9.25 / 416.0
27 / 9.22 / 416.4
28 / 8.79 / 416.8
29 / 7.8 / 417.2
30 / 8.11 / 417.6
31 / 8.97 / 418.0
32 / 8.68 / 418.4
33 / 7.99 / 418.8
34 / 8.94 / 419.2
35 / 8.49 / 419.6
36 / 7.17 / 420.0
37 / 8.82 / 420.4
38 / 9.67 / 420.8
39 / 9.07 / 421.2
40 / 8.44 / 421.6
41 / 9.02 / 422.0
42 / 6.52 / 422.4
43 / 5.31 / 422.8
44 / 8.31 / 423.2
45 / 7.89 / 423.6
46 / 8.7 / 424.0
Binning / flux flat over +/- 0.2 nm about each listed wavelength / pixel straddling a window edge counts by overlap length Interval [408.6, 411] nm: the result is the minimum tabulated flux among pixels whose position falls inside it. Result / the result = 7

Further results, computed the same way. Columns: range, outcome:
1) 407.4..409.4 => 7.52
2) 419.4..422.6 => 6.52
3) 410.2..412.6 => 8.51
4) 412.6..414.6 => 6.92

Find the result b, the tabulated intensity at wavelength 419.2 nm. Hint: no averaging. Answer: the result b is 8.94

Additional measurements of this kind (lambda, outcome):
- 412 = 8.87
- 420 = 7.17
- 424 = 8.7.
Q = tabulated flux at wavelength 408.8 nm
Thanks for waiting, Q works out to 9.82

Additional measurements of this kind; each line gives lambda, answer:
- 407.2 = 6.92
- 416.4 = 9.22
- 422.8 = 5.31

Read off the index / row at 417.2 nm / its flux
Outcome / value 7.8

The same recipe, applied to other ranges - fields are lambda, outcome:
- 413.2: 7.51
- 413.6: 8.91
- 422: 9.02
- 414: 9.32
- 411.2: 8.66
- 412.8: 8.91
